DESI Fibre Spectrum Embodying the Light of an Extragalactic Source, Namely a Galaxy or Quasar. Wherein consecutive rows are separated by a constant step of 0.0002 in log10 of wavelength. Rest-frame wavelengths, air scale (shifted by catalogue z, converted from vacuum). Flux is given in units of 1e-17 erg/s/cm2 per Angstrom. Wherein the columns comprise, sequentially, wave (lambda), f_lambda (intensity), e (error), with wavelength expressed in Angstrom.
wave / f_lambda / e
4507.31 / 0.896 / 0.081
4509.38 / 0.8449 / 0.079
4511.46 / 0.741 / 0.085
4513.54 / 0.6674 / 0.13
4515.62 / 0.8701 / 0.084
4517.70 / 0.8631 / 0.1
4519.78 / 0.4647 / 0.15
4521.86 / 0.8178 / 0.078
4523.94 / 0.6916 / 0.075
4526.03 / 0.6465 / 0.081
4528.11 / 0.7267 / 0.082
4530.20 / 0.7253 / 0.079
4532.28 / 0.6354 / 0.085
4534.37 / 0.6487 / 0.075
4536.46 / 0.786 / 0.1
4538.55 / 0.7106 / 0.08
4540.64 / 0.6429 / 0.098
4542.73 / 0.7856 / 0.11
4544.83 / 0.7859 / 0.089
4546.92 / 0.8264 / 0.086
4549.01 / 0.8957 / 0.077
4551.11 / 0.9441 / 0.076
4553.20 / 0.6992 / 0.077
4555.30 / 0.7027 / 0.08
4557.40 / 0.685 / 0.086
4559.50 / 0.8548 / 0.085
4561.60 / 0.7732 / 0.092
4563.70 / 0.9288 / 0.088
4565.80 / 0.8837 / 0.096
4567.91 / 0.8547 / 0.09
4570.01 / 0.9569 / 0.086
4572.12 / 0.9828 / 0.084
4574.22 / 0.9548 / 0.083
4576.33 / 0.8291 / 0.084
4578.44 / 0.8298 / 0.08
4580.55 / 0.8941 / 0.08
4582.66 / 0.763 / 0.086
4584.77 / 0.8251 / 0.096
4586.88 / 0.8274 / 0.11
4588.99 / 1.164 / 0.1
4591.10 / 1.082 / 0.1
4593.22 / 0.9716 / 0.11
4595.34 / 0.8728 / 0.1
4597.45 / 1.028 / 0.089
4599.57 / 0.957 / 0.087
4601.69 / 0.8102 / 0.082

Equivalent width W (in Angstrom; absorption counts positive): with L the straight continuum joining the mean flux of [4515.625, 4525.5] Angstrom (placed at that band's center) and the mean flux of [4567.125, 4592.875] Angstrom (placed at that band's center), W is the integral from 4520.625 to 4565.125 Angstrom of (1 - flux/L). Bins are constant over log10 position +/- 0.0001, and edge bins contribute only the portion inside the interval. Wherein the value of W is 2.1 Angstrom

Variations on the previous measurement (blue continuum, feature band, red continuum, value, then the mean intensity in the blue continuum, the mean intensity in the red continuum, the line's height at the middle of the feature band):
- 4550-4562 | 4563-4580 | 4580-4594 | -0.9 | 0.777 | 0.933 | 0.855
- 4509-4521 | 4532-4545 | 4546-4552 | 2.0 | 0.737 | 0.889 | 0.842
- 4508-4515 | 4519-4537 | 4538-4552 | 2.3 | 0.765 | 0.8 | 0.783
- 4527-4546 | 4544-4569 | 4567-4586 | -0.8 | 0.717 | 0.876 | 0.797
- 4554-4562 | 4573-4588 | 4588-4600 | 1.0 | 0.75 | 1.01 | 0.915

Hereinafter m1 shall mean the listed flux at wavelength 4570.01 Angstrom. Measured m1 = 0.9569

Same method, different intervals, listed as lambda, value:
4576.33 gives 0.8291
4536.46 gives 0.786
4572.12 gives 0.9828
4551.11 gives 0.9441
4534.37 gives 0.6487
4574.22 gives 0.9548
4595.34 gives 0.8728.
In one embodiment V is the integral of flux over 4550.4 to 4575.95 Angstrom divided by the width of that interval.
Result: 0.85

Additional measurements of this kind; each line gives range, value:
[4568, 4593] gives 0.918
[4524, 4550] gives 0.733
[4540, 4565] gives 0.797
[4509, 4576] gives 0.781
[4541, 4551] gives 0.822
